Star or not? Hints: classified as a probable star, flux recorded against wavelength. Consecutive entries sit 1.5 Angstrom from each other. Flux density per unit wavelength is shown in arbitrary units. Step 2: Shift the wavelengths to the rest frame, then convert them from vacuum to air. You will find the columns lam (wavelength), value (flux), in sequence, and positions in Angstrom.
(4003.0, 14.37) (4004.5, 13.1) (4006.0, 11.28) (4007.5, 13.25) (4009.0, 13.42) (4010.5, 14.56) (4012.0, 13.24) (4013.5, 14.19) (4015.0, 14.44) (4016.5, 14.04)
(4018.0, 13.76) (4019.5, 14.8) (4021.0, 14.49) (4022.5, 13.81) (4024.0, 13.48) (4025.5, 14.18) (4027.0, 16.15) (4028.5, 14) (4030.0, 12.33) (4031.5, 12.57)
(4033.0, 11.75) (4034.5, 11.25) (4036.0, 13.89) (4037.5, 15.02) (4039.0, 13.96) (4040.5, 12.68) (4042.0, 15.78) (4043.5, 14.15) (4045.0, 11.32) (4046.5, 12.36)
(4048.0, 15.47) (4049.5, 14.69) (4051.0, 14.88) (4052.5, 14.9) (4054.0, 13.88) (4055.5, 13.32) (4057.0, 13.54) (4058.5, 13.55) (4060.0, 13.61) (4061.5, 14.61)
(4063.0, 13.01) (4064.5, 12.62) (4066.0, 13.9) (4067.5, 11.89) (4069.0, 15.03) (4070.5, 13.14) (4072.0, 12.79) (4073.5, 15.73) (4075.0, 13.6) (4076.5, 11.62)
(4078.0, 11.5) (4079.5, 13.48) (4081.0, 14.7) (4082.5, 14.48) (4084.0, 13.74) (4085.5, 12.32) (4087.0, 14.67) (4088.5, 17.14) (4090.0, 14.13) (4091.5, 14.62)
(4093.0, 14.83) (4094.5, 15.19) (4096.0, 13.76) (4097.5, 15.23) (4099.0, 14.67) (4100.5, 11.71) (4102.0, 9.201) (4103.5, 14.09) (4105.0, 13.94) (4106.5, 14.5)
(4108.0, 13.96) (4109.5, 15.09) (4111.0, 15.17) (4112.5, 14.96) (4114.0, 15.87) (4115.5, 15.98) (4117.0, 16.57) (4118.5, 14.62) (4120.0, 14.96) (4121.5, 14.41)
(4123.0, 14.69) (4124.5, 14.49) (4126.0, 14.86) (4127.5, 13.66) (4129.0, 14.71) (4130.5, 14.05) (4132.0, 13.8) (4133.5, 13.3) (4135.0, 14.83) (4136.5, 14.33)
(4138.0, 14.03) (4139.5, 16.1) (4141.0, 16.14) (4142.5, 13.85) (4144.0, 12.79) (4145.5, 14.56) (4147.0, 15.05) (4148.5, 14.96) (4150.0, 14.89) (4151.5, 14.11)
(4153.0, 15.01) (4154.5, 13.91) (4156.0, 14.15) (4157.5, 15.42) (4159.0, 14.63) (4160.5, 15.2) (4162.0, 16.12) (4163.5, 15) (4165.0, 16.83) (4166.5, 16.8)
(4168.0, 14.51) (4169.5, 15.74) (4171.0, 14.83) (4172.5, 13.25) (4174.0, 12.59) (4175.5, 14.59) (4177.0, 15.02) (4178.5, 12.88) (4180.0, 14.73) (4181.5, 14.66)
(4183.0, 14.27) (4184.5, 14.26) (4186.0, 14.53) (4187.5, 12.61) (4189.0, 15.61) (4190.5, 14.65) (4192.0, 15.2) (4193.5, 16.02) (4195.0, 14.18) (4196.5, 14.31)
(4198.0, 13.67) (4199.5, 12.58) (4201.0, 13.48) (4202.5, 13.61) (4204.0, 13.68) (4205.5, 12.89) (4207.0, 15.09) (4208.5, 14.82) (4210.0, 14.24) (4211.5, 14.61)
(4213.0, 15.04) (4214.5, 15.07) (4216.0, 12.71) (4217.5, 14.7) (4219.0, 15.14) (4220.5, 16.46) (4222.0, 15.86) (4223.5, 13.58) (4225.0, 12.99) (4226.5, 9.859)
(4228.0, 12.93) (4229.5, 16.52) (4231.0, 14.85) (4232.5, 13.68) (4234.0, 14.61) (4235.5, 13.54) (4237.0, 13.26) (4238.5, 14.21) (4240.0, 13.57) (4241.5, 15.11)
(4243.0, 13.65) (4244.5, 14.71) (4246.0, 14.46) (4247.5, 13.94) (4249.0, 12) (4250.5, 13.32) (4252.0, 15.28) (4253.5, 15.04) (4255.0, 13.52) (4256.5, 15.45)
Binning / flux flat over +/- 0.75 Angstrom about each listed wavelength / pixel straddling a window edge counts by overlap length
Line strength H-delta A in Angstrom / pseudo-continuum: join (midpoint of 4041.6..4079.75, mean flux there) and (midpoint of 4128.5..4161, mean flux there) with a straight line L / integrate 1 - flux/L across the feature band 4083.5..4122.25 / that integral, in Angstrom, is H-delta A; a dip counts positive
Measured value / -1.0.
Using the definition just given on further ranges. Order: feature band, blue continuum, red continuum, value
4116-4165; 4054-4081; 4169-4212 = -2.88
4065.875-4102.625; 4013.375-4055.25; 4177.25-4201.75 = 0.64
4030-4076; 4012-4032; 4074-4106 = 0.99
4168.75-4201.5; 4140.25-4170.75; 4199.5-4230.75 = 0.67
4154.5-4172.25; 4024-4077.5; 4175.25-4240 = -1.55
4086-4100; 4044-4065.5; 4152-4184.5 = -0.75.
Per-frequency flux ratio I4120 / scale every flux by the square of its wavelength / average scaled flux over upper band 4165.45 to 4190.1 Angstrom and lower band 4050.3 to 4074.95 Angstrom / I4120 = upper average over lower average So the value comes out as 1.11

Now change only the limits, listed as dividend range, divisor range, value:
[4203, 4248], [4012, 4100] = 1.11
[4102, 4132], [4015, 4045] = 1.11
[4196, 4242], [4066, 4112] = 1.08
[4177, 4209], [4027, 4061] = 1.12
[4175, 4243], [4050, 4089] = 1.11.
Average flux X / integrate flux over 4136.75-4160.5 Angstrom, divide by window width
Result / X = 14.7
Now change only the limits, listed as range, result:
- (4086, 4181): 14.6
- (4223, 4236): 13.6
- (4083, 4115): 14.2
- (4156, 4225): 14.5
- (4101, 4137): 14.4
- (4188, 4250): 14.2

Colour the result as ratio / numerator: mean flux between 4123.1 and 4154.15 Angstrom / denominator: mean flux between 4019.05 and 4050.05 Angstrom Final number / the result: 1.06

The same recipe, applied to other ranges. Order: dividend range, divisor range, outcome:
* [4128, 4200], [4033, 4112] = 1.06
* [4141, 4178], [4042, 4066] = 1.07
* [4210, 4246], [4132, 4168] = 0.96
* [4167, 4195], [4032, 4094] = 1.05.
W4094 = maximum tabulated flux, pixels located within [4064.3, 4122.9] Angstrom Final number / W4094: 17.14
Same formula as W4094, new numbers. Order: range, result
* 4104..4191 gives 16.83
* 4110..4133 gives 16.57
